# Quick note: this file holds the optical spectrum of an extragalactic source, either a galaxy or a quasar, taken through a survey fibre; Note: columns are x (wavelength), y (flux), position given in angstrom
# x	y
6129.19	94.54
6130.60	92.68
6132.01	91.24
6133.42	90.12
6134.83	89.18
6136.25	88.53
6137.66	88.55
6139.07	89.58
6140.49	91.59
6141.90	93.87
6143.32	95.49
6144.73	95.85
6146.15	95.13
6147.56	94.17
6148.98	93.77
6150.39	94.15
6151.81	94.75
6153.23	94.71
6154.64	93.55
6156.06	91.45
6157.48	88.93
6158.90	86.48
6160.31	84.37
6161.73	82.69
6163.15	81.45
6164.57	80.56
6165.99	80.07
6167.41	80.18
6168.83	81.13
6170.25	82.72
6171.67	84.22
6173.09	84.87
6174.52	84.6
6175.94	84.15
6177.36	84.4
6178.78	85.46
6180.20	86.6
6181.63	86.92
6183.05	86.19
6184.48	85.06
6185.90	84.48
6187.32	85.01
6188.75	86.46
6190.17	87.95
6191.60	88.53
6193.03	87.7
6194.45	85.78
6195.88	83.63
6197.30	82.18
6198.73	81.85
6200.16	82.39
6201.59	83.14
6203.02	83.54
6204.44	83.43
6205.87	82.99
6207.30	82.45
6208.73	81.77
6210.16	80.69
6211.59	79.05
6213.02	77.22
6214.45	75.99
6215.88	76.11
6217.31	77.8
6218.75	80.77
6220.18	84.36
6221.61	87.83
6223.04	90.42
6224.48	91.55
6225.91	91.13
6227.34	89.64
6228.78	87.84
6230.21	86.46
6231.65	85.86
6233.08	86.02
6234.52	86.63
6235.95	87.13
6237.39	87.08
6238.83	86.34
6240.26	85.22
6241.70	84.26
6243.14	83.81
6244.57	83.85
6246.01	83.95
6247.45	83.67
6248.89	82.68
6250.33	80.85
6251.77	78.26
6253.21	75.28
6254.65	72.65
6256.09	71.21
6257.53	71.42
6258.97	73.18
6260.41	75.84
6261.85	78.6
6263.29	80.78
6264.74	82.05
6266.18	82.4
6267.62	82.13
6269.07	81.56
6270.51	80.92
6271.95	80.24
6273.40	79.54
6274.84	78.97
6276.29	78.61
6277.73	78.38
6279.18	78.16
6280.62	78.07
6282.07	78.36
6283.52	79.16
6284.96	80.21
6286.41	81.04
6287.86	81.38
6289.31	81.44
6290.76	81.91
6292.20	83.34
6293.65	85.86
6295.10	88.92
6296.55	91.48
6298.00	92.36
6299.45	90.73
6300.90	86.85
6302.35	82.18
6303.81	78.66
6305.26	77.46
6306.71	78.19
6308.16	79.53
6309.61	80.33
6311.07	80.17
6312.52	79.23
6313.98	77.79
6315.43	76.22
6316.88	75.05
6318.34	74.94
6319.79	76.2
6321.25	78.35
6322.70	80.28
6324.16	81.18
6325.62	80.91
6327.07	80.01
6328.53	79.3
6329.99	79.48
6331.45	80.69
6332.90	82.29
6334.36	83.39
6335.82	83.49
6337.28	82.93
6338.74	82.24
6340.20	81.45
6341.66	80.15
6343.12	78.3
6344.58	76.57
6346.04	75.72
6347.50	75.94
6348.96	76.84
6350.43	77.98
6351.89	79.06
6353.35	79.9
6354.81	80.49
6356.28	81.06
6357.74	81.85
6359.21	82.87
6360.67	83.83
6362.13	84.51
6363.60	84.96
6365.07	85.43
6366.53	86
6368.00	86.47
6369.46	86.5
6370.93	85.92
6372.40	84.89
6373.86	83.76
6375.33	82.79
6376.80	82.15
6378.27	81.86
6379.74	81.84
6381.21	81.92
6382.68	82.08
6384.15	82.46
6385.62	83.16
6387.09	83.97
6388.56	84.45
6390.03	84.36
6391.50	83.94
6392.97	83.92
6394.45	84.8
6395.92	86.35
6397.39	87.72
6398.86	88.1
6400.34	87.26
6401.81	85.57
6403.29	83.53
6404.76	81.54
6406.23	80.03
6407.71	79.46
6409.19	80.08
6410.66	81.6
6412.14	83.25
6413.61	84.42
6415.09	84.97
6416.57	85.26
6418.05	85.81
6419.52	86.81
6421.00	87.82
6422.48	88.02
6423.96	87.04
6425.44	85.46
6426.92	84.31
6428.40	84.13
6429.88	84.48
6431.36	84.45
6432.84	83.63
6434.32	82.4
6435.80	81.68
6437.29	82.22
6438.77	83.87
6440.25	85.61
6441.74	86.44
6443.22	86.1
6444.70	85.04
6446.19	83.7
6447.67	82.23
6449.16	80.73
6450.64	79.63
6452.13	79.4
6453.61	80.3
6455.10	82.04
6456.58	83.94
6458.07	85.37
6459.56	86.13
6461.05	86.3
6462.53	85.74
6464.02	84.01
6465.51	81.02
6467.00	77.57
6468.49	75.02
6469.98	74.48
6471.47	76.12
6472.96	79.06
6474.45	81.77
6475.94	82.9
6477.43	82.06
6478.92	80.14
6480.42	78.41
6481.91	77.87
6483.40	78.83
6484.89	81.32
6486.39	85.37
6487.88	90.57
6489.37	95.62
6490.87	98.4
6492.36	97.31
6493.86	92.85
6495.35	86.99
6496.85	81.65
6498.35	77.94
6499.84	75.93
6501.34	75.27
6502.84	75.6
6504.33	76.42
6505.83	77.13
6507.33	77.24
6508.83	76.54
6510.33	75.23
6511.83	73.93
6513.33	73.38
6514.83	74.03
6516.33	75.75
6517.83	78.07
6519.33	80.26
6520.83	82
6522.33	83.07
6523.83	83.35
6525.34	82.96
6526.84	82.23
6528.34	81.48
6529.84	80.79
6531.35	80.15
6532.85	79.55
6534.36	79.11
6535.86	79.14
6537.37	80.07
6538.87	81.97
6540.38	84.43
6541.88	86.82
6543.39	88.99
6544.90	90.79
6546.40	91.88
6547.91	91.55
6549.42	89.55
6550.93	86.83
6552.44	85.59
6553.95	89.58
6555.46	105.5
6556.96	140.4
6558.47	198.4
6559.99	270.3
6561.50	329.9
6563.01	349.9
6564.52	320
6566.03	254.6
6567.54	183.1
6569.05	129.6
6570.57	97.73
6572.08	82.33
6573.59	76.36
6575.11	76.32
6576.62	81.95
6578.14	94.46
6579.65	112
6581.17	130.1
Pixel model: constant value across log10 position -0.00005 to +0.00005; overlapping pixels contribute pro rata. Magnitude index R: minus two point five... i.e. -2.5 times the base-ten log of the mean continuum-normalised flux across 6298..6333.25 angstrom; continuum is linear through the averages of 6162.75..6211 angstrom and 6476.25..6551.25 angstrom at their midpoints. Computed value 0.043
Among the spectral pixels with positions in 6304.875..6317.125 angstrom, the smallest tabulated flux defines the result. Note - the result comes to 75.05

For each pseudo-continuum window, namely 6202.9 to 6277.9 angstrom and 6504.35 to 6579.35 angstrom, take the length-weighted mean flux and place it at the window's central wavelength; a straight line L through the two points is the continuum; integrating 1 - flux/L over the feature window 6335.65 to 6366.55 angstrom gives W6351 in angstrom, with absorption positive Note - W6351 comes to 4.0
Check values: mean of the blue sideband 81.9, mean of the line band 80.8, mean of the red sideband 112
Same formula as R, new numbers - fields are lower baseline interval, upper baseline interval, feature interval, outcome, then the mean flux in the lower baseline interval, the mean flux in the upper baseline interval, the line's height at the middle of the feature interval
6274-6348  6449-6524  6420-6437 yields -0.05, 80.7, 81.2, 81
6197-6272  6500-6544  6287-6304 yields -0.05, 82.2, 79.4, 81.6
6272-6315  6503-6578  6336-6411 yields 0.11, 81.6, 111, 91.3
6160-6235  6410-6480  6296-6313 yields 0.01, 84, 83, 83.6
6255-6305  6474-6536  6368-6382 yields -0.03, 81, 81.2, 81.1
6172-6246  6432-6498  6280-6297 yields 0.02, 84.6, 83.4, 84.2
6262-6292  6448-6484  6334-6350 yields 0.01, 80.3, 80.8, 80.5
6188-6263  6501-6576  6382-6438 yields 0.18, 82.8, 111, 99.5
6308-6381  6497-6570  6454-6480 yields 0.23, 80.9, 112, 101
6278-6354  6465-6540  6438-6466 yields -0.04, 80.6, 80.7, 80.7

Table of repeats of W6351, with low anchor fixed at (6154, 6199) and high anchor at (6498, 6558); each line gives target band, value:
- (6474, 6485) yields 0.49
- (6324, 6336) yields 0.49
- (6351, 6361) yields 0.39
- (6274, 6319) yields 1.85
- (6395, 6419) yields 0.05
